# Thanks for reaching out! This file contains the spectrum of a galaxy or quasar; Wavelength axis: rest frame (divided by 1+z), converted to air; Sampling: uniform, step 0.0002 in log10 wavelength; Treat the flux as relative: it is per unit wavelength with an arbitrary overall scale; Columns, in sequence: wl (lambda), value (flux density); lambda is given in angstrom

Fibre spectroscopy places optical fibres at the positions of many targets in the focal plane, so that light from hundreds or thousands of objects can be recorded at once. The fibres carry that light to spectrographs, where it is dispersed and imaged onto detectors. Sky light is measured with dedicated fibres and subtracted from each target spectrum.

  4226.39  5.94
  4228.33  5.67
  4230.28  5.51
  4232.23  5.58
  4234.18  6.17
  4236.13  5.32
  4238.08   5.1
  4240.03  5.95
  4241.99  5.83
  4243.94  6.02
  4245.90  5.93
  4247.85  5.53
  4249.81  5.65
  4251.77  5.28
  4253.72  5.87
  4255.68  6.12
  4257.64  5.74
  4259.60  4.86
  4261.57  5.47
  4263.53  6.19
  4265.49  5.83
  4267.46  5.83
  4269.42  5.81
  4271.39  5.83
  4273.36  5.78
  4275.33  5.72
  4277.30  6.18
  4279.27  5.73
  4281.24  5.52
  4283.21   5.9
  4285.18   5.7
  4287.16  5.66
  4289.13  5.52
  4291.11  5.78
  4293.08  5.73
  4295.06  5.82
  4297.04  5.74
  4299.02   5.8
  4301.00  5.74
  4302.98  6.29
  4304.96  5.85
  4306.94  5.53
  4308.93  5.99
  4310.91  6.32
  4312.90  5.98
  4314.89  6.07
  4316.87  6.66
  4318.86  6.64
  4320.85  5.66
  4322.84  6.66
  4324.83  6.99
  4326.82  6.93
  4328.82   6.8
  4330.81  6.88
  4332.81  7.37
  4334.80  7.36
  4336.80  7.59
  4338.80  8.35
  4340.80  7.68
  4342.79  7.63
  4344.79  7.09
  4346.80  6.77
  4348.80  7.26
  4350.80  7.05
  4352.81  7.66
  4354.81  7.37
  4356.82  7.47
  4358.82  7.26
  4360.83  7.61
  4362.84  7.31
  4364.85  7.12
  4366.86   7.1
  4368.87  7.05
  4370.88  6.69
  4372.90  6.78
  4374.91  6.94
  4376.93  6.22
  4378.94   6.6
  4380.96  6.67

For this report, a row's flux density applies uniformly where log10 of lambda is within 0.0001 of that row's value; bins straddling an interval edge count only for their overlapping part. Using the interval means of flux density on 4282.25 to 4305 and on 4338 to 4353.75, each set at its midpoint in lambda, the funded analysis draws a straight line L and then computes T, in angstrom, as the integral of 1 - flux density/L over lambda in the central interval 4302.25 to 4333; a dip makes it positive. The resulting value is 0.7 angstrom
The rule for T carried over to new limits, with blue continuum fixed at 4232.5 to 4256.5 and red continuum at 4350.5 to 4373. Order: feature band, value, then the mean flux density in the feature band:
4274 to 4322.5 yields 3.83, 5.91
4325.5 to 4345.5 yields -1.38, 7.37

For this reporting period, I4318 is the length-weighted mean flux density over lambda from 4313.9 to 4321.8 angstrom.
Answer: 6.27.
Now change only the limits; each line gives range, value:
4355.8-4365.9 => 7.35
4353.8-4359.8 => 7.38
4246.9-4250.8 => 5.58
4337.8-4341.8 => 8.03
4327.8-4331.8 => 6.84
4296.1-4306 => 5.89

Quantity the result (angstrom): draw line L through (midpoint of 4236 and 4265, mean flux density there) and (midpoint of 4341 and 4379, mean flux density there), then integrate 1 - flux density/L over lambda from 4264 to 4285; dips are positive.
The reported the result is 0.6 angstrom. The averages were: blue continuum 5.67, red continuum 7.13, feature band 5.82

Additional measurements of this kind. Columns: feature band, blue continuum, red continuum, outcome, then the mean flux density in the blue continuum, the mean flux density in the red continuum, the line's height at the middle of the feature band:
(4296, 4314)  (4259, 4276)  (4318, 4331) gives 1.2 angstrom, 5.72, 6.64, 6.32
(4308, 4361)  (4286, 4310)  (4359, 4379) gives -4.9 angstrom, 5.79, 6.97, 6.4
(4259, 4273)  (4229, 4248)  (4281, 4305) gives 0.1 angstrom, 5.7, 5.78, 5.74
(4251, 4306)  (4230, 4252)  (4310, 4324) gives 2.0 angstrom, 5.67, 6.29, 5.98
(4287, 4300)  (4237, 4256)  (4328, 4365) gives 1.5 angstrom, 5.71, 7.36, 6.49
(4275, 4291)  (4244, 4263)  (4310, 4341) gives 1.0 angstrom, 5.64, 6.85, 6.14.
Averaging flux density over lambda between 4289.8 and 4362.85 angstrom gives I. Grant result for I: 6.71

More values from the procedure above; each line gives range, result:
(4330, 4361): 7.4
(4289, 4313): 5.86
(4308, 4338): 6.67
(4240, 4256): 5.78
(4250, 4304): 5.76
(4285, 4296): 5.7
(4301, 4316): 5.99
